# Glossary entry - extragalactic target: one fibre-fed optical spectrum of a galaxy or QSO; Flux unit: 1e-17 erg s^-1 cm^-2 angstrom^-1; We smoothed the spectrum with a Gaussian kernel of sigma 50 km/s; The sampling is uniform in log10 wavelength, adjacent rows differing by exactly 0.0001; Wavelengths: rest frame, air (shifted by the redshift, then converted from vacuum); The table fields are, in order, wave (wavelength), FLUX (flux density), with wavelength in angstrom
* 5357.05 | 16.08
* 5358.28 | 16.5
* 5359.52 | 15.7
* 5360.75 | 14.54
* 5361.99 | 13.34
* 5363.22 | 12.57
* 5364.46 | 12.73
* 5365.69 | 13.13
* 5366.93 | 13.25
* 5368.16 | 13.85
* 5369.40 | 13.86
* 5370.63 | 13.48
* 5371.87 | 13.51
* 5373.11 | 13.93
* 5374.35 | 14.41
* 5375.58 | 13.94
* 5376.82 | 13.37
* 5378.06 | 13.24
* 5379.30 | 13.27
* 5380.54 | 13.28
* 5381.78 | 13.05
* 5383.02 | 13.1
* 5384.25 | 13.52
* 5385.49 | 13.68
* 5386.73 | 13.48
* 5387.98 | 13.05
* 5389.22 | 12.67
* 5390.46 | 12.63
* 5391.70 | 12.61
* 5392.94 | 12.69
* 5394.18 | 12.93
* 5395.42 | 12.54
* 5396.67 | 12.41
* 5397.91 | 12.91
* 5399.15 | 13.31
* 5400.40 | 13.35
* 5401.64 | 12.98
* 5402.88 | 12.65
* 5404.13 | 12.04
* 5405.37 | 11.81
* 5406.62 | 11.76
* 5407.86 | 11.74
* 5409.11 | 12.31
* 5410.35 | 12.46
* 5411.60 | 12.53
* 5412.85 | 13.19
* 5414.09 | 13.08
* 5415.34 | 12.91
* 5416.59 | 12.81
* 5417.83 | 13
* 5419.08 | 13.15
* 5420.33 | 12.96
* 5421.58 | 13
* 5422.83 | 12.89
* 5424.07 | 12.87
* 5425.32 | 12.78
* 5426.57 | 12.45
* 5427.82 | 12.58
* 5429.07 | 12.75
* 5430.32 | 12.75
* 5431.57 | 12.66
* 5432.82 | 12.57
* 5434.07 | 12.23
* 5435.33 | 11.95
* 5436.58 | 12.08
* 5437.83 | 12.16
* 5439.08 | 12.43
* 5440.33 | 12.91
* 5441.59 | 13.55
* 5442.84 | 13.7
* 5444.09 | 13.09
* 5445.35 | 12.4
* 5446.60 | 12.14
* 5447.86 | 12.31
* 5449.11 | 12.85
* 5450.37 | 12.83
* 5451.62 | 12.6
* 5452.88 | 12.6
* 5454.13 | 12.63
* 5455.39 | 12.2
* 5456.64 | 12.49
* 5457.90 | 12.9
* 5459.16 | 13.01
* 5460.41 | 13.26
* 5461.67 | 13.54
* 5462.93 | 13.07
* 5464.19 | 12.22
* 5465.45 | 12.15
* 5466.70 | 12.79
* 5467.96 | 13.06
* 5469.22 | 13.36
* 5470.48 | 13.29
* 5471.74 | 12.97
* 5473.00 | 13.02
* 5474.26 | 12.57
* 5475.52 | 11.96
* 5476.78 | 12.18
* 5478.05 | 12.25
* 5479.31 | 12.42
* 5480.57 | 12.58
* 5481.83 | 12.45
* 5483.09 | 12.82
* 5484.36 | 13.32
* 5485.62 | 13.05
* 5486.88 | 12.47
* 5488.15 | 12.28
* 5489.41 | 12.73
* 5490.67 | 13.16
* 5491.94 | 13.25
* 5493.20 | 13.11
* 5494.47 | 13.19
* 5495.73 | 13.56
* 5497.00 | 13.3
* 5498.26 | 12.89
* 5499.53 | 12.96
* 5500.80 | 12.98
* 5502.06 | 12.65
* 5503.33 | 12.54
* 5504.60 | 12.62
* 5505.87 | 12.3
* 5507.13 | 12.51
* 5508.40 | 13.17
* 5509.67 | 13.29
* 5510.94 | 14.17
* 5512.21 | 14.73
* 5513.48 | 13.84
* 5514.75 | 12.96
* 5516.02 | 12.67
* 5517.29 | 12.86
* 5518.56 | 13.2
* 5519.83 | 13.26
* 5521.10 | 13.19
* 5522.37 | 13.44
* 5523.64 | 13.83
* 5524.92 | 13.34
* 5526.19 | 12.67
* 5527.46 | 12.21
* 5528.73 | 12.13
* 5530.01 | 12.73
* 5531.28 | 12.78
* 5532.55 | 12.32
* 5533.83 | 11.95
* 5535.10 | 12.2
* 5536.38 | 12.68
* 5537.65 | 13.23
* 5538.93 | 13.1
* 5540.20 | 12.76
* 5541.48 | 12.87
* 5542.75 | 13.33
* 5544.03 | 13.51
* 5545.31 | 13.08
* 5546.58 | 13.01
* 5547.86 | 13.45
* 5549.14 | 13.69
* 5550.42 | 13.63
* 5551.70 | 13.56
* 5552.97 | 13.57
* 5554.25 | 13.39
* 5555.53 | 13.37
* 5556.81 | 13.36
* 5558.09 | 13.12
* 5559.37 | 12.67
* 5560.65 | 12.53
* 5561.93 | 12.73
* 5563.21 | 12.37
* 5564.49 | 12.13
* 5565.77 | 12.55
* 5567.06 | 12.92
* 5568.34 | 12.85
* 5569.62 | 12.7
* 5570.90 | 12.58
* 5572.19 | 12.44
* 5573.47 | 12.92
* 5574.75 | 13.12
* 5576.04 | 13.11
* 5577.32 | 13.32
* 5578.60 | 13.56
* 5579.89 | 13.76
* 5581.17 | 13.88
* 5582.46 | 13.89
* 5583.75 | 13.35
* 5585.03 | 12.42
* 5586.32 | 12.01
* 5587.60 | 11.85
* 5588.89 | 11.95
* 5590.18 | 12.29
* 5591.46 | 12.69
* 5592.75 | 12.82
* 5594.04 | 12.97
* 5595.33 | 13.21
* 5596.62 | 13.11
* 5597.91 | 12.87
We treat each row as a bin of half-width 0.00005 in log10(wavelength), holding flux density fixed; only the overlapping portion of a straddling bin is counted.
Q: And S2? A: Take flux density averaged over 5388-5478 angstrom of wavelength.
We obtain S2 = 12.7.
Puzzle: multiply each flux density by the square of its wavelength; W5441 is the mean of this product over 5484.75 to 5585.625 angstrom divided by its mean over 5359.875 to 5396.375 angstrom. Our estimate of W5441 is 1.0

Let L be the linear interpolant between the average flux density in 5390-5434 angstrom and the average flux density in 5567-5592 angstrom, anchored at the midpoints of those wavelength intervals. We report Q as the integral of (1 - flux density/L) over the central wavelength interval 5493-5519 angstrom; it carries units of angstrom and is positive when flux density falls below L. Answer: -0.7 angstrom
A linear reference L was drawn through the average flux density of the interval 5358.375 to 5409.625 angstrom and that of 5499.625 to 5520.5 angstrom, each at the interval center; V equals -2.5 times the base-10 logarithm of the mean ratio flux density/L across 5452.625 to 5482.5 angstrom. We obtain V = 0.03 mag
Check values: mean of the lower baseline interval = 13.2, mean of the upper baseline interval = 13.1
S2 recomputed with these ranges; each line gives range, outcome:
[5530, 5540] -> 12.6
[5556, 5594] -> 12.8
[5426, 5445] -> 12.7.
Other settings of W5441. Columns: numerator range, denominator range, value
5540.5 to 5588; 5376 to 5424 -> 1.08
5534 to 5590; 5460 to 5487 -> 1.05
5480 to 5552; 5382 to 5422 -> 1.06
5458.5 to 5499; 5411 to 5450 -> 1.03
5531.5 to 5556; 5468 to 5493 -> 1.05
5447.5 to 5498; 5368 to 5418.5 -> 1.01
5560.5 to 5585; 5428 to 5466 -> 1.07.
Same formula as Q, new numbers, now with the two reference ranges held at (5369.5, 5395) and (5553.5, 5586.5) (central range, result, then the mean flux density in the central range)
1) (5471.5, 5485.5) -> 0.6 angstrom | 12.6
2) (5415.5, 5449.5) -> 1.3 angstrom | 12.7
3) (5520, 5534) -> 0.2 angstrom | 12.8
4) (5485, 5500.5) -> 0.1 angstrom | 13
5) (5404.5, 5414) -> 0.7 angstrom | 12.3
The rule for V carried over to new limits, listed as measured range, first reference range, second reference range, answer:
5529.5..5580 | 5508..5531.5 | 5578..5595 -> 0.00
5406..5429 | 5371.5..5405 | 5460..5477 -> 0.03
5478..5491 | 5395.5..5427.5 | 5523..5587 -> 0.01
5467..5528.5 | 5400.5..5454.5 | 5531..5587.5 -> -0.01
